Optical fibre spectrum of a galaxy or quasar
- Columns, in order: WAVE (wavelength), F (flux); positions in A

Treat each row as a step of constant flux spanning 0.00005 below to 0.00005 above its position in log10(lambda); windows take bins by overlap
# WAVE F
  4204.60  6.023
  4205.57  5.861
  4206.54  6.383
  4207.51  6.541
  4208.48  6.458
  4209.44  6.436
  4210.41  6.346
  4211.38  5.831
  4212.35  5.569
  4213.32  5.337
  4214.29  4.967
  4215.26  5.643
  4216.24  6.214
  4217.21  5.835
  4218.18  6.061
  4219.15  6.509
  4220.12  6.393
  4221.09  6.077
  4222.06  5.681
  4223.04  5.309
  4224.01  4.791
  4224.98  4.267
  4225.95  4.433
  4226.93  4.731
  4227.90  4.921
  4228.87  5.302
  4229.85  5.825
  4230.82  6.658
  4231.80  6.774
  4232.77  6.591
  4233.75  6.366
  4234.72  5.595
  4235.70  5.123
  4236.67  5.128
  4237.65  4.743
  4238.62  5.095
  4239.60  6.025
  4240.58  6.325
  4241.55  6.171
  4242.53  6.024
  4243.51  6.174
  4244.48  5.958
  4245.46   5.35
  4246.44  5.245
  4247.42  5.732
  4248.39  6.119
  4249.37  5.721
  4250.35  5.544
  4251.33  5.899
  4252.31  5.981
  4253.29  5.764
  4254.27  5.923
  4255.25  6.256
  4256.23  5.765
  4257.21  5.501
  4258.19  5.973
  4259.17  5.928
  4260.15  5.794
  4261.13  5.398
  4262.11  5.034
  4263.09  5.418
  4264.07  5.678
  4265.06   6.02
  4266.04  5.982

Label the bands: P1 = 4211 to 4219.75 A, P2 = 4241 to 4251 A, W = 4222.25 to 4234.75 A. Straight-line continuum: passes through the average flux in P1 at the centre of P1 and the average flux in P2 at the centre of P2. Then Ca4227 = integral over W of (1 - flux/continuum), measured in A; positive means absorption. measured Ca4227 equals 0.62 A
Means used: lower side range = 5.78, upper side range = 5.81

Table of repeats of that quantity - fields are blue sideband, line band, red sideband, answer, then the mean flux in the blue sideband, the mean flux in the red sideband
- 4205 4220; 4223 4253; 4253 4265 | 1.16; 6.01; 5.71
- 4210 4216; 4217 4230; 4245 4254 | 0.52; 5.62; 5.71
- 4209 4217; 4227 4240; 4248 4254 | 0.31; 5.78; 5.83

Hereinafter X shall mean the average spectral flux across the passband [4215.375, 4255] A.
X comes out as 5.71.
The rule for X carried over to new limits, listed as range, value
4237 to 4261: 5.78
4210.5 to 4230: 5.49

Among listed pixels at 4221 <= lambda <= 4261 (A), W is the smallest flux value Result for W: 4.267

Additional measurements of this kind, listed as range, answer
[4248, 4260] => 5.501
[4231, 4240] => 4.743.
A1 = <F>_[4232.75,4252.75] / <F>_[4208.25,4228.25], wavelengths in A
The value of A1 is 1.02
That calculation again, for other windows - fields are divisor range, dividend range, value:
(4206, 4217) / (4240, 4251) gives 0.98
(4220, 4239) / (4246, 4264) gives 1.05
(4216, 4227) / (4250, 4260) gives 1.06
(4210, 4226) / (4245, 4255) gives 1.02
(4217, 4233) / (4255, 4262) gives 1.02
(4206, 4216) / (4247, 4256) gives 0.99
